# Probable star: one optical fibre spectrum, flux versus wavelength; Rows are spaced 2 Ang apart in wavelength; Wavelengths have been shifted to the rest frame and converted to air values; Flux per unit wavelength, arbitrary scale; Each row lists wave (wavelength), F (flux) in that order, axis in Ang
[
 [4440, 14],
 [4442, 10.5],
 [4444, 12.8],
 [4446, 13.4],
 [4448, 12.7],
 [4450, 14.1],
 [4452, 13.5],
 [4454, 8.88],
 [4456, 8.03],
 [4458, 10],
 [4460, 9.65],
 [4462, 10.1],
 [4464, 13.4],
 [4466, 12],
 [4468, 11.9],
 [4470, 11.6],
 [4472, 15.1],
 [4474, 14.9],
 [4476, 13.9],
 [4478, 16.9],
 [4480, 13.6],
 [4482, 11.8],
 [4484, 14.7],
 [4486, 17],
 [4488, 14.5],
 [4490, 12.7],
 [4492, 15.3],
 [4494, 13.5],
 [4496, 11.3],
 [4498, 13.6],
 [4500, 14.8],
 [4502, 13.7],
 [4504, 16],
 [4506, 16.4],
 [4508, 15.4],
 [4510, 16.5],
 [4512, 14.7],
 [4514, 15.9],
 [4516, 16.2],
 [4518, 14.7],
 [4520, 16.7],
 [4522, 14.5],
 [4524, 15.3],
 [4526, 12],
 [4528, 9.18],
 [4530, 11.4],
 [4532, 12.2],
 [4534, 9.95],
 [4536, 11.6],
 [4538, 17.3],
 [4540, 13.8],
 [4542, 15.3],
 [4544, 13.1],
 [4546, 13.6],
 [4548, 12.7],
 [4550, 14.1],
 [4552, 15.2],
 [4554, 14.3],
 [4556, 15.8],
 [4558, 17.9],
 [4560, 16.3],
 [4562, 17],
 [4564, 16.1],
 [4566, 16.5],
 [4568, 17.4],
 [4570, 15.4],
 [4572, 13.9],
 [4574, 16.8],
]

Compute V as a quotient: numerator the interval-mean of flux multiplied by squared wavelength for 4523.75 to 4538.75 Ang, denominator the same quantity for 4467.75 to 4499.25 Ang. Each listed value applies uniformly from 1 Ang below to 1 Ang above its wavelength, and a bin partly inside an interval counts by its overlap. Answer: 0.89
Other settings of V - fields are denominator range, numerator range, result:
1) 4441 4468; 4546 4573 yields 1.42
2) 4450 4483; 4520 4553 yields 1.12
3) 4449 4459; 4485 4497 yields 1.31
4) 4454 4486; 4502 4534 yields 1.16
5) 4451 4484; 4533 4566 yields 1.24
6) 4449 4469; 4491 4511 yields 1.34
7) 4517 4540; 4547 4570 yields 1.21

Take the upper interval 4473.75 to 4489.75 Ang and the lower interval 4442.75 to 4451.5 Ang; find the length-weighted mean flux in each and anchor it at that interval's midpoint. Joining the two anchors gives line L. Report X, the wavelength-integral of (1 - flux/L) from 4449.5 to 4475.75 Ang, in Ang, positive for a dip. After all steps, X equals 3.84 Ang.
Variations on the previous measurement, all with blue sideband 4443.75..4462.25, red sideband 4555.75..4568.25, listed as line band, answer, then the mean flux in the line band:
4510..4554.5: 3.92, 13.9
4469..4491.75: -2.90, 14.3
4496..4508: -0.77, 14.6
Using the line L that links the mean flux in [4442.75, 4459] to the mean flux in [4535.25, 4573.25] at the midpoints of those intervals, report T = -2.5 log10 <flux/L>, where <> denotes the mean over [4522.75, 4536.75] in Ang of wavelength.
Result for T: 0.218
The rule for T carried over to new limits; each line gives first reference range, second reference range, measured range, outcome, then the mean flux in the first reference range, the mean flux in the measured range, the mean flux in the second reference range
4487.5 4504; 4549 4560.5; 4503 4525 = -0.096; 13.8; 15.7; 15.6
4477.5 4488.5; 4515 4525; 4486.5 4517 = 0.025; 14.7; 14.7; 15.5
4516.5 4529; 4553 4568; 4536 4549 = 0.077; 13.8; 14.1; 16.3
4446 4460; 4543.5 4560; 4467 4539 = -0.089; 11.2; 14.1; 14.7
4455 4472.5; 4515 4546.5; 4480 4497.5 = -0.148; 11.2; 13.8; 13.6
